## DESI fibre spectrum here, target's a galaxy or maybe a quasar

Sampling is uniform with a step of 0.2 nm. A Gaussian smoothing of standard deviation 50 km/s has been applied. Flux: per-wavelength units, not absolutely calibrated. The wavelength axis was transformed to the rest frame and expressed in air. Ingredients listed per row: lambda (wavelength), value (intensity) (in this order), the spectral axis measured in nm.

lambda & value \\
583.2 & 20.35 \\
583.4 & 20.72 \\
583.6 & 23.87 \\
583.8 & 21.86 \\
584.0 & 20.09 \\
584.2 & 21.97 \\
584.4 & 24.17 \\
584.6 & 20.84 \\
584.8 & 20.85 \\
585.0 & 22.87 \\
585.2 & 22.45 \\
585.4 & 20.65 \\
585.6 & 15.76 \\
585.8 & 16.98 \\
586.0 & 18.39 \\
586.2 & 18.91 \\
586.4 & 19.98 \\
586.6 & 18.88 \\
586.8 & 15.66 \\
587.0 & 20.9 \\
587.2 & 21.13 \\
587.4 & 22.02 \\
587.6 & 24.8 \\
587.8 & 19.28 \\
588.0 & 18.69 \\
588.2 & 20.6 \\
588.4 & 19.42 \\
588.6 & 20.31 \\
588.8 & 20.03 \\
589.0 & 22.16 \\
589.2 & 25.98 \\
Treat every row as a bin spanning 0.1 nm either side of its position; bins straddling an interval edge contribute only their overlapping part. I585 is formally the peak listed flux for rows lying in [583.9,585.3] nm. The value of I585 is 24.17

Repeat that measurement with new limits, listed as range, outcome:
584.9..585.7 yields 22.87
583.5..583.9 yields 23.87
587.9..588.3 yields 20.6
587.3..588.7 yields 24.8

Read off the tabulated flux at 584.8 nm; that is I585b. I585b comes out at 20.85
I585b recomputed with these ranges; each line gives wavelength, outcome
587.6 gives 24.8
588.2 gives 20.6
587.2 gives 21.13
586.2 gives 18.91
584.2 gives 21.97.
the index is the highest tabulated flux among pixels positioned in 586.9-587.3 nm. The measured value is 21.13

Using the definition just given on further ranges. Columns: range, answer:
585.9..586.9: 19.98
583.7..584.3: 21.97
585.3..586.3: 20.65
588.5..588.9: 20.31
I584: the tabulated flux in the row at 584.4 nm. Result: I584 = 24.17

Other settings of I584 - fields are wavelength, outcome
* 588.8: 20.03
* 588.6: 20.31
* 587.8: 19.28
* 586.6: 18.88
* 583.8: 21.86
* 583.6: 23.87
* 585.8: 16.98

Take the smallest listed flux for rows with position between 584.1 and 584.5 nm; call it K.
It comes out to 21.97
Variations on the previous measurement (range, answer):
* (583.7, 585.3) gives 20.09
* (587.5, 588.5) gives 18.69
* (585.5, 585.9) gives 15.76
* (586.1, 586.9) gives 15.66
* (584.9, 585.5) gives 20.65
